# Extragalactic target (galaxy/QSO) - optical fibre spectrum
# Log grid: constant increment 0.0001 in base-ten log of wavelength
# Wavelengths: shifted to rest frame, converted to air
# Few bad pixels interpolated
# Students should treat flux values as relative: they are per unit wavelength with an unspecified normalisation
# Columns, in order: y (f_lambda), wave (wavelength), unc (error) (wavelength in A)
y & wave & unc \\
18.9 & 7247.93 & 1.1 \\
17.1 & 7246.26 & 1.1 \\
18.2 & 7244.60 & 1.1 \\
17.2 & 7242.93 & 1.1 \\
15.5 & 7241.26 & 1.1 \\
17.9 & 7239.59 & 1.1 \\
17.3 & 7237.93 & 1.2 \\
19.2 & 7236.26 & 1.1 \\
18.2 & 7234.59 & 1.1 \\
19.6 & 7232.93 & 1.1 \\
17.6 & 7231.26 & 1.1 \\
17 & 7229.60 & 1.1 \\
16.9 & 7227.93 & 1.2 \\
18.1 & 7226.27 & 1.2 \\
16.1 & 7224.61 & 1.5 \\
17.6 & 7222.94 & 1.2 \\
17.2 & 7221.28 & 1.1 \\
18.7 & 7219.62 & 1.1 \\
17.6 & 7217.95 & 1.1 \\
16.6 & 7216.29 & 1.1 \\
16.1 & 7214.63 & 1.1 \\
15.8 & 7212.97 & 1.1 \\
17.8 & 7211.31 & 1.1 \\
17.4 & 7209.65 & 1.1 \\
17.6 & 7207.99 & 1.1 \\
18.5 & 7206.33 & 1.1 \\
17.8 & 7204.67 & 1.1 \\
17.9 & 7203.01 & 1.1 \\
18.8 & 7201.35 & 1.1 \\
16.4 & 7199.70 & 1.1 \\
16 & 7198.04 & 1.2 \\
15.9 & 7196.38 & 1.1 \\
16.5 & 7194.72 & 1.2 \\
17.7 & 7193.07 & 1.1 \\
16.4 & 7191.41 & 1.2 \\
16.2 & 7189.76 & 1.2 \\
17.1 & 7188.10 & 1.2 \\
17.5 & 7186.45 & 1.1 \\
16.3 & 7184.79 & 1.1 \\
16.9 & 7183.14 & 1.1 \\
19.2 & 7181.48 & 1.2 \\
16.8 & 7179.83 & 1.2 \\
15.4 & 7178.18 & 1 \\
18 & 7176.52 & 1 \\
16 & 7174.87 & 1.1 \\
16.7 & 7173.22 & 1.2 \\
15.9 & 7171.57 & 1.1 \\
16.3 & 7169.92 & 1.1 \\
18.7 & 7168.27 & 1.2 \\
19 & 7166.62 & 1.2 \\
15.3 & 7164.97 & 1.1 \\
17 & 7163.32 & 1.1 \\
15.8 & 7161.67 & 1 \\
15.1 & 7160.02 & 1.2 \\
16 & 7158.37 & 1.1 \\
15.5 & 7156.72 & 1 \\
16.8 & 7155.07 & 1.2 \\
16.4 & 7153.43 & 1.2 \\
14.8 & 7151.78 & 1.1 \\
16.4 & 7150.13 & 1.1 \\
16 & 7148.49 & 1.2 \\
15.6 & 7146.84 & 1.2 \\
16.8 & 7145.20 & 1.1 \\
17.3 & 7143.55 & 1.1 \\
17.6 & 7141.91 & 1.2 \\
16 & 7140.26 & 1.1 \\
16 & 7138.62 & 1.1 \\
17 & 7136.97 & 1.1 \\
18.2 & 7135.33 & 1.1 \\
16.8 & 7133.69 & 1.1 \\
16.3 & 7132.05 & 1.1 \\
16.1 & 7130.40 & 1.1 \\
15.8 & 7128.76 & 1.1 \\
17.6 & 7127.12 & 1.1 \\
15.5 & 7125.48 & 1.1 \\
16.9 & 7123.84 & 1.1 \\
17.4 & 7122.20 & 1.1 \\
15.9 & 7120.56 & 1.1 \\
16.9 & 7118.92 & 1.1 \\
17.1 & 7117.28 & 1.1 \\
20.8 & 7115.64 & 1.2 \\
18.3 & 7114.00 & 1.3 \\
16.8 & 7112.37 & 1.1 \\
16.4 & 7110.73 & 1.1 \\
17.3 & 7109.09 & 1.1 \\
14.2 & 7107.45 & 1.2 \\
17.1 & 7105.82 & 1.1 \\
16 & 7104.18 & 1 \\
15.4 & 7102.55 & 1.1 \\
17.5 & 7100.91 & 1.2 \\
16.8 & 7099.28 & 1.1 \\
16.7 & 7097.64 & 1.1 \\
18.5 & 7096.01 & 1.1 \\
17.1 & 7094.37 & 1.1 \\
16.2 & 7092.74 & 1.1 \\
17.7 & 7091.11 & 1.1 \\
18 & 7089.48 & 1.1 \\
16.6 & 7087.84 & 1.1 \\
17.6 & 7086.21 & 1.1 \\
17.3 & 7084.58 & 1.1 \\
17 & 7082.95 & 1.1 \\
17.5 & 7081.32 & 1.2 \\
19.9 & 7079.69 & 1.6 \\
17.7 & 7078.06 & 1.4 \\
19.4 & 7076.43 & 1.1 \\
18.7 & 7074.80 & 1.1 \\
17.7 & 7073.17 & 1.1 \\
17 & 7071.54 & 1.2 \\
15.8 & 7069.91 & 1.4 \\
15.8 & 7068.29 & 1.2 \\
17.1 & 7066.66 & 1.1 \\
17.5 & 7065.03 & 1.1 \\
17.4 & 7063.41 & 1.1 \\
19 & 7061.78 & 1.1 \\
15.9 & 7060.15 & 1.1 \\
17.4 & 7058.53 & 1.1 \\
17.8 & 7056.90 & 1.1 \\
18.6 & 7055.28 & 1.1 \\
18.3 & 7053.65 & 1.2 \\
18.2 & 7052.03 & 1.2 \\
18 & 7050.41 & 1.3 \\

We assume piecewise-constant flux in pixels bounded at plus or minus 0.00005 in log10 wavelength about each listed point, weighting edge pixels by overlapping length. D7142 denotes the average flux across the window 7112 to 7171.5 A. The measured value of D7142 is 16.7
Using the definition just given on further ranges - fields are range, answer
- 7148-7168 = 16.2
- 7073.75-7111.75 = 17.2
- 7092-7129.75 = 16.9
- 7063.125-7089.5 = 17.5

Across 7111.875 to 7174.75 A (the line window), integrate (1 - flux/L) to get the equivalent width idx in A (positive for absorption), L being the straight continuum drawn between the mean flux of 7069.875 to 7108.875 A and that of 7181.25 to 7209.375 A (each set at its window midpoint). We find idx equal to 1.9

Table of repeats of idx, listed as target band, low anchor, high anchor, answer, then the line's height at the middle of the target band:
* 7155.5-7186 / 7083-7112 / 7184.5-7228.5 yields 0.7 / 17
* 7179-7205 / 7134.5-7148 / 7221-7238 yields 0.4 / 17.3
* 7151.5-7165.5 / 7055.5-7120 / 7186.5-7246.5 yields 1.1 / 17.3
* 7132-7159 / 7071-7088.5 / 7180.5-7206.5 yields 1.6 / 17.5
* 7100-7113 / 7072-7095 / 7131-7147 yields 0.8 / 17.3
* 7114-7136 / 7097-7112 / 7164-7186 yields -0.7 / 16.6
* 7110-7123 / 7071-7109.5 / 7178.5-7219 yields -0.2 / 17.2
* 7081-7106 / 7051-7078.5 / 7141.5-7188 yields 0.4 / 17.3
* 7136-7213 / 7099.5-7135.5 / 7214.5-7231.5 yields 1.3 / 17.1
